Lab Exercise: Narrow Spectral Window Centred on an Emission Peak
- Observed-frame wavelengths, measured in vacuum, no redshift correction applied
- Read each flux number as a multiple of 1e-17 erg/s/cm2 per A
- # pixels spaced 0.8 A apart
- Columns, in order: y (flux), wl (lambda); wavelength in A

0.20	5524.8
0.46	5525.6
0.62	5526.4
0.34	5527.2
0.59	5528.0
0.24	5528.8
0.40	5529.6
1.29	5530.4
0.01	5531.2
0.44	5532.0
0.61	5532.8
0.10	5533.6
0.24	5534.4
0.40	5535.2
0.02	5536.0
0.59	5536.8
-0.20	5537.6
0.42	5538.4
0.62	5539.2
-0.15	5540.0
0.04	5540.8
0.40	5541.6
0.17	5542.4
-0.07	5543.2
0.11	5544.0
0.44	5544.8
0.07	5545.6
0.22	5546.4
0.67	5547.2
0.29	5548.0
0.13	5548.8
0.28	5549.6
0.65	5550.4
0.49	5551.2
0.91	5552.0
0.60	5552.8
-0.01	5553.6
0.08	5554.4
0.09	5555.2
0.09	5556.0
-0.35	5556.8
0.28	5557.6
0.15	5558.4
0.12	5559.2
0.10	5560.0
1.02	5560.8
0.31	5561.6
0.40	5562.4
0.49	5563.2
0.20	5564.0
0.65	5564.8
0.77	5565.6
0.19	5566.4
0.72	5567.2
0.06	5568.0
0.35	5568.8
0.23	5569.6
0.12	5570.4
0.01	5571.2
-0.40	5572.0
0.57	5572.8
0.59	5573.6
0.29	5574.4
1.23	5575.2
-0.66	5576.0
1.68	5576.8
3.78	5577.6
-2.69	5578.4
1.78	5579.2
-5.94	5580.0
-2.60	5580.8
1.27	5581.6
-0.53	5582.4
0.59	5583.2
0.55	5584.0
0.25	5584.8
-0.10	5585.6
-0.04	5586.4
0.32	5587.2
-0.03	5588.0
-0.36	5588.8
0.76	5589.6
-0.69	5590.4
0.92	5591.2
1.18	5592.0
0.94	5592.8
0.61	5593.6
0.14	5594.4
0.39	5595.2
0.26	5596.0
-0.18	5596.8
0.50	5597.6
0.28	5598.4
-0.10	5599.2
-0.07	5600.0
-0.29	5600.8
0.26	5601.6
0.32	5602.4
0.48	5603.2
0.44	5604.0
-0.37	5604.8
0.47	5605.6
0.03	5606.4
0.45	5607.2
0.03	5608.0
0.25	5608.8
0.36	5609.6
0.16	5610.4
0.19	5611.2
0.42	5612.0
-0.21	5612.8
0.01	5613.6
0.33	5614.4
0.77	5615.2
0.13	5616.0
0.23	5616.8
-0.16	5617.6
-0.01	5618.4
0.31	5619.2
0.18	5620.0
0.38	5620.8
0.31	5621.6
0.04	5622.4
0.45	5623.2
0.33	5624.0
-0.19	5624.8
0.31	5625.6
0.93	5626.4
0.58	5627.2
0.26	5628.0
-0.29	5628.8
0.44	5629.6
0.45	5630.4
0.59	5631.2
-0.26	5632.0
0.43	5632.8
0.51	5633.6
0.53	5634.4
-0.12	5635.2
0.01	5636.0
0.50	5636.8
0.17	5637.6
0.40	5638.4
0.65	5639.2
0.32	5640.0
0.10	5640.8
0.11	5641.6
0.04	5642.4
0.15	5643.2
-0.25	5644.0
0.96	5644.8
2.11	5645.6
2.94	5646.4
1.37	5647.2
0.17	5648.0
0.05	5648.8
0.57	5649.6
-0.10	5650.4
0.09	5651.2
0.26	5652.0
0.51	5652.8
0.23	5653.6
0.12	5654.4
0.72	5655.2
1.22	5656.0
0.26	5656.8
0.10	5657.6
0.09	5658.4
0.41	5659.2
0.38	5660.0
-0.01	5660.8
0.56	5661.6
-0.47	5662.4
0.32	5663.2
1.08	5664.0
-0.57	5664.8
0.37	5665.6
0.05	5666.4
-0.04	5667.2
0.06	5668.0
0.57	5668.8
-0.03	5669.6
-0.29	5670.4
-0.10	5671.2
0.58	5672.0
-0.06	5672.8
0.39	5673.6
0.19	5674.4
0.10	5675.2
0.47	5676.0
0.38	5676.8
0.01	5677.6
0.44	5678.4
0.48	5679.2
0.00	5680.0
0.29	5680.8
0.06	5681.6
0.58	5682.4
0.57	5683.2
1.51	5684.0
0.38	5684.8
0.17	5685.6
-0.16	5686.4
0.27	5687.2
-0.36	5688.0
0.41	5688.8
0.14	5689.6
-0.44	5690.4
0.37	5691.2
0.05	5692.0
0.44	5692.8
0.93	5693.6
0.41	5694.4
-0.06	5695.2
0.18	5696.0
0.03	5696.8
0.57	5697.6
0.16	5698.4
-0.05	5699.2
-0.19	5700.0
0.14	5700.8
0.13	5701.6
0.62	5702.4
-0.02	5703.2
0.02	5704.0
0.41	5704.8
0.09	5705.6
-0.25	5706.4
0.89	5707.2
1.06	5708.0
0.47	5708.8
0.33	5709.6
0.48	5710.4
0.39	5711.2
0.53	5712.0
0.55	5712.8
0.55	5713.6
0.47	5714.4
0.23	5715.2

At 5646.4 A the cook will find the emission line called [O III] 5007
